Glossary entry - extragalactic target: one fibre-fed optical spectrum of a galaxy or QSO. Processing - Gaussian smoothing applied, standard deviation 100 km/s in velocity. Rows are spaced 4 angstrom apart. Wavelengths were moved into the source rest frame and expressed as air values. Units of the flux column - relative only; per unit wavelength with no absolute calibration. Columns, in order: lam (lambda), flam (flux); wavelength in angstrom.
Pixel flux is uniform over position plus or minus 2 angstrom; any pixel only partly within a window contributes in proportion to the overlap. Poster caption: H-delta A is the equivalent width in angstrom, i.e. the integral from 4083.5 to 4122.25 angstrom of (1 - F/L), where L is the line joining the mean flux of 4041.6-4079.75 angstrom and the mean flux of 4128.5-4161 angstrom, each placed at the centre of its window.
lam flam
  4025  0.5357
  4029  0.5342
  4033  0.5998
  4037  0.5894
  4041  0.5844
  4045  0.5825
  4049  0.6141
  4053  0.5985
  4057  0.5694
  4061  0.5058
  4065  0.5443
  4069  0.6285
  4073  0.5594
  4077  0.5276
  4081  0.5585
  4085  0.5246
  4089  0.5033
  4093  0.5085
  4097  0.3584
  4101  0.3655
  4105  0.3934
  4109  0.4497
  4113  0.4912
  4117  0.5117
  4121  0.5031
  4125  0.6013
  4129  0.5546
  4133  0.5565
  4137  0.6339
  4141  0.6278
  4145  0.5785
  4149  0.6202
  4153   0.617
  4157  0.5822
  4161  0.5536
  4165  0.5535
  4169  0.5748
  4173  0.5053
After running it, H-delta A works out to 8.2 angstrom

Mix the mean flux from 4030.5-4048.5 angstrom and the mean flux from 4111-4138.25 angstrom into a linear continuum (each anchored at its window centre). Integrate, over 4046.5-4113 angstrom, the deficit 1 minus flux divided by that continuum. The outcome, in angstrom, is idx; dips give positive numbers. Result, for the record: 6.75 angstrom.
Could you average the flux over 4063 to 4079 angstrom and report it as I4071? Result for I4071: 0.565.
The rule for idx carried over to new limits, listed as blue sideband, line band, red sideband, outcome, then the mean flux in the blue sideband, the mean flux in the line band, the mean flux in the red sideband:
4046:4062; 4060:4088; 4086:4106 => -2.4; 0.577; 0.55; 0.432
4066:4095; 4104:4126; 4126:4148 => 3.2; 0.544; 0.491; 0.592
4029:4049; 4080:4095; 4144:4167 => 1.6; 0.586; 0.521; 0.584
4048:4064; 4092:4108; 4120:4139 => 4.7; 0.568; 0.403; 0.573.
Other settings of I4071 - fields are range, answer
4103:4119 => 0.462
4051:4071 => 0.569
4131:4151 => 0.603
